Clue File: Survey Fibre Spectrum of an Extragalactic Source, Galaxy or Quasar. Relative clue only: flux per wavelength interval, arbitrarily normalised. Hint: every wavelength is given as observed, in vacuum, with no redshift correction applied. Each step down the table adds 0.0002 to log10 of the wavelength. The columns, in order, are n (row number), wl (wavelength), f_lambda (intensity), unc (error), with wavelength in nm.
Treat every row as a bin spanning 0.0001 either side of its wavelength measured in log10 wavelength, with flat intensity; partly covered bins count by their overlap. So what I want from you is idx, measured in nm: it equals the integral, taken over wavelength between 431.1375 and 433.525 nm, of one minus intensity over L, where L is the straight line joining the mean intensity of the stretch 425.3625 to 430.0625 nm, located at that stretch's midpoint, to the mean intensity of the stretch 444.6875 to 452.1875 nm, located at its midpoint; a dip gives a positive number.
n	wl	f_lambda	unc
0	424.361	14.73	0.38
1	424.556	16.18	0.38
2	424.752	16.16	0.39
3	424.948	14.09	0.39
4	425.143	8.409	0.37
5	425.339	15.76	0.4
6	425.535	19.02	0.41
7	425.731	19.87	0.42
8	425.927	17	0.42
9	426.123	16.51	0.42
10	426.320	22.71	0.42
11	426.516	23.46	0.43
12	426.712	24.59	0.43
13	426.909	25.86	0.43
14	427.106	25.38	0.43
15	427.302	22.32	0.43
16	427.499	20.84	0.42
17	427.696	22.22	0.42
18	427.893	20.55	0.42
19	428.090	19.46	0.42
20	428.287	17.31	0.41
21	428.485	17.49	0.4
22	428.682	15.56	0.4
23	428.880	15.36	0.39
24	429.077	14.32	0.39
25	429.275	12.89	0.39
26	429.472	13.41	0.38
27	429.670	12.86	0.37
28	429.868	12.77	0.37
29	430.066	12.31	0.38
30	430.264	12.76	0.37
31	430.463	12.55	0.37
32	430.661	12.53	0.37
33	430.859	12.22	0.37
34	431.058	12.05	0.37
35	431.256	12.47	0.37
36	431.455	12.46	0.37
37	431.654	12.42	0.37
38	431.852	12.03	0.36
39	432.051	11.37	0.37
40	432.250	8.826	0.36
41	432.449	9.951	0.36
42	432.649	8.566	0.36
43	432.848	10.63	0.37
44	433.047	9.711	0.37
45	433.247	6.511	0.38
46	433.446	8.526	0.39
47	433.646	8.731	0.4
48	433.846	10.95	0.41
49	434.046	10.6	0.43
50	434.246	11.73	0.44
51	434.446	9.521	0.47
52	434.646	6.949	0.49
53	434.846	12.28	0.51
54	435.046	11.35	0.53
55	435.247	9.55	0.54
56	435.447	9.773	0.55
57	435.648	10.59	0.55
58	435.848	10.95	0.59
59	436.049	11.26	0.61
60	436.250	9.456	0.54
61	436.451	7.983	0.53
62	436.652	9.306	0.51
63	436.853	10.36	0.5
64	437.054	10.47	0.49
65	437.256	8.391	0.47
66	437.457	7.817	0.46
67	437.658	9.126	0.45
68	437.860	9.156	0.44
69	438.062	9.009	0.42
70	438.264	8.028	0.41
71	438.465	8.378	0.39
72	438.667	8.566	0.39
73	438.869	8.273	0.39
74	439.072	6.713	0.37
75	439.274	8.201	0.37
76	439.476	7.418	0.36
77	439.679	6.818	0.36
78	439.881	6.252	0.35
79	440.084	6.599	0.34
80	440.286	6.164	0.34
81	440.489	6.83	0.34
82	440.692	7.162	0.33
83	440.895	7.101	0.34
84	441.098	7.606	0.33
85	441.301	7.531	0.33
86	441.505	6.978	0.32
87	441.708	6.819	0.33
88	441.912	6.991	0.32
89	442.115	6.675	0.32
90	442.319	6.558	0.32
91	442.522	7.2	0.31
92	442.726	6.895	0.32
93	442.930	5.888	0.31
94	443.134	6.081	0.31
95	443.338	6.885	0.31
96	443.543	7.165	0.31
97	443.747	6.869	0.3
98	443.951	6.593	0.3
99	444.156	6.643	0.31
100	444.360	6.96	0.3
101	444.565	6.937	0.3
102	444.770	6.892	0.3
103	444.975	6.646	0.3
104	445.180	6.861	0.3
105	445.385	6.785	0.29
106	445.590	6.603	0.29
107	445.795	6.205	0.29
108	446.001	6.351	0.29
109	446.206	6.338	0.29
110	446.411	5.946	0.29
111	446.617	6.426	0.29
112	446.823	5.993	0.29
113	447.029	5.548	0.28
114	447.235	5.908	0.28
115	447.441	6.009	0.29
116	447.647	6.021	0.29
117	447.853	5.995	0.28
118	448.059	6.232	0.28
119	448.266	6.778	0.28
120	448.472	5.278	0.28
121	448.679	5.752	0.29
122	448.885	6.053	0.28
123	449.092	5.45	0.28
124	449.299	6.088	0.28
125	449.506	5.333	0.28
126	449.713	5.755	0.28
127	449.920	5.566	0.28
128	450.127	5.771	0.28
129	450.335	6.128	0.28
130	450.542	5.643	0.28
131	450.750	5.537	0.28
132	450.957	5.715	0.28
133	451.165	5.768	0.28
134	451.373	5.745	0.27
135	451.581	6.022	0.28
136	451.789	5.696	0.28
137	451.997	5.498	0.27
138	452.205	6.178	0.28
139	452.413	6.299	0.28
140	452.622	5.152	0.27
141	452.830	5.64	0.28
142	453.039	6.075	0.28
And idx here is 0.83 nm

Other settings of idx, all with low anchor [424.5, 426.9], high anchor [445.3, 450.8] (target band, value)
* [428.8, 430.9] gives 0.37 nm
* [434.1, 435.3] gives 0.27 nm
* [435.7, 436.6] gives 0.18 nm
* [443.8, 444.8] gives 0.15 nm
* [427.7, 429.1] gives -0.08 nm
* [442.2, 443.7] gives 0.36 nm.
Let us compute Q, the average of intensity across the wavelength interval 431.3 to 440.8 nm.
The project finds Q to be 9.2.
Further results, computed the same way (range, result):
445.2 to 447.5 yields 6.22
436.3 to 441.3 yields 7.99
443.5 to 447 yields 6.57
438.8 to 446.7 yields 6.81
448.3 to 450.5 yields 5.75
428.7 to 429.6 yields 14.1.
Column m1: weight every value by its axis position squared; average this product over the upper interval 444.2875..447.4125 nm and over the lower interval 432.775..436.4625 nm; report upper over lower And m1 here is 0.68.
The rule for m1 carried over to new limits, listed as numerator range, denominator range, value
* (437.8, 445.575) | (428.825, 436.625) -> 0.67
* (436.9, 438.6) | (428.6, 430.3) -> 0.68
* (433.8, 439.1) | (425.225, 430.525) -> 0.55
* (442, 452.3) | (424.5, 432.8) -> 0.43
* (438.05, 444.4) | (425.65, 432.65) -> 0.47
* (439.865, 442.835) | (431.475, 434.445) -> 0.71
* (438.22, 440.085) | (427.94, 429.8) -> 0.51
